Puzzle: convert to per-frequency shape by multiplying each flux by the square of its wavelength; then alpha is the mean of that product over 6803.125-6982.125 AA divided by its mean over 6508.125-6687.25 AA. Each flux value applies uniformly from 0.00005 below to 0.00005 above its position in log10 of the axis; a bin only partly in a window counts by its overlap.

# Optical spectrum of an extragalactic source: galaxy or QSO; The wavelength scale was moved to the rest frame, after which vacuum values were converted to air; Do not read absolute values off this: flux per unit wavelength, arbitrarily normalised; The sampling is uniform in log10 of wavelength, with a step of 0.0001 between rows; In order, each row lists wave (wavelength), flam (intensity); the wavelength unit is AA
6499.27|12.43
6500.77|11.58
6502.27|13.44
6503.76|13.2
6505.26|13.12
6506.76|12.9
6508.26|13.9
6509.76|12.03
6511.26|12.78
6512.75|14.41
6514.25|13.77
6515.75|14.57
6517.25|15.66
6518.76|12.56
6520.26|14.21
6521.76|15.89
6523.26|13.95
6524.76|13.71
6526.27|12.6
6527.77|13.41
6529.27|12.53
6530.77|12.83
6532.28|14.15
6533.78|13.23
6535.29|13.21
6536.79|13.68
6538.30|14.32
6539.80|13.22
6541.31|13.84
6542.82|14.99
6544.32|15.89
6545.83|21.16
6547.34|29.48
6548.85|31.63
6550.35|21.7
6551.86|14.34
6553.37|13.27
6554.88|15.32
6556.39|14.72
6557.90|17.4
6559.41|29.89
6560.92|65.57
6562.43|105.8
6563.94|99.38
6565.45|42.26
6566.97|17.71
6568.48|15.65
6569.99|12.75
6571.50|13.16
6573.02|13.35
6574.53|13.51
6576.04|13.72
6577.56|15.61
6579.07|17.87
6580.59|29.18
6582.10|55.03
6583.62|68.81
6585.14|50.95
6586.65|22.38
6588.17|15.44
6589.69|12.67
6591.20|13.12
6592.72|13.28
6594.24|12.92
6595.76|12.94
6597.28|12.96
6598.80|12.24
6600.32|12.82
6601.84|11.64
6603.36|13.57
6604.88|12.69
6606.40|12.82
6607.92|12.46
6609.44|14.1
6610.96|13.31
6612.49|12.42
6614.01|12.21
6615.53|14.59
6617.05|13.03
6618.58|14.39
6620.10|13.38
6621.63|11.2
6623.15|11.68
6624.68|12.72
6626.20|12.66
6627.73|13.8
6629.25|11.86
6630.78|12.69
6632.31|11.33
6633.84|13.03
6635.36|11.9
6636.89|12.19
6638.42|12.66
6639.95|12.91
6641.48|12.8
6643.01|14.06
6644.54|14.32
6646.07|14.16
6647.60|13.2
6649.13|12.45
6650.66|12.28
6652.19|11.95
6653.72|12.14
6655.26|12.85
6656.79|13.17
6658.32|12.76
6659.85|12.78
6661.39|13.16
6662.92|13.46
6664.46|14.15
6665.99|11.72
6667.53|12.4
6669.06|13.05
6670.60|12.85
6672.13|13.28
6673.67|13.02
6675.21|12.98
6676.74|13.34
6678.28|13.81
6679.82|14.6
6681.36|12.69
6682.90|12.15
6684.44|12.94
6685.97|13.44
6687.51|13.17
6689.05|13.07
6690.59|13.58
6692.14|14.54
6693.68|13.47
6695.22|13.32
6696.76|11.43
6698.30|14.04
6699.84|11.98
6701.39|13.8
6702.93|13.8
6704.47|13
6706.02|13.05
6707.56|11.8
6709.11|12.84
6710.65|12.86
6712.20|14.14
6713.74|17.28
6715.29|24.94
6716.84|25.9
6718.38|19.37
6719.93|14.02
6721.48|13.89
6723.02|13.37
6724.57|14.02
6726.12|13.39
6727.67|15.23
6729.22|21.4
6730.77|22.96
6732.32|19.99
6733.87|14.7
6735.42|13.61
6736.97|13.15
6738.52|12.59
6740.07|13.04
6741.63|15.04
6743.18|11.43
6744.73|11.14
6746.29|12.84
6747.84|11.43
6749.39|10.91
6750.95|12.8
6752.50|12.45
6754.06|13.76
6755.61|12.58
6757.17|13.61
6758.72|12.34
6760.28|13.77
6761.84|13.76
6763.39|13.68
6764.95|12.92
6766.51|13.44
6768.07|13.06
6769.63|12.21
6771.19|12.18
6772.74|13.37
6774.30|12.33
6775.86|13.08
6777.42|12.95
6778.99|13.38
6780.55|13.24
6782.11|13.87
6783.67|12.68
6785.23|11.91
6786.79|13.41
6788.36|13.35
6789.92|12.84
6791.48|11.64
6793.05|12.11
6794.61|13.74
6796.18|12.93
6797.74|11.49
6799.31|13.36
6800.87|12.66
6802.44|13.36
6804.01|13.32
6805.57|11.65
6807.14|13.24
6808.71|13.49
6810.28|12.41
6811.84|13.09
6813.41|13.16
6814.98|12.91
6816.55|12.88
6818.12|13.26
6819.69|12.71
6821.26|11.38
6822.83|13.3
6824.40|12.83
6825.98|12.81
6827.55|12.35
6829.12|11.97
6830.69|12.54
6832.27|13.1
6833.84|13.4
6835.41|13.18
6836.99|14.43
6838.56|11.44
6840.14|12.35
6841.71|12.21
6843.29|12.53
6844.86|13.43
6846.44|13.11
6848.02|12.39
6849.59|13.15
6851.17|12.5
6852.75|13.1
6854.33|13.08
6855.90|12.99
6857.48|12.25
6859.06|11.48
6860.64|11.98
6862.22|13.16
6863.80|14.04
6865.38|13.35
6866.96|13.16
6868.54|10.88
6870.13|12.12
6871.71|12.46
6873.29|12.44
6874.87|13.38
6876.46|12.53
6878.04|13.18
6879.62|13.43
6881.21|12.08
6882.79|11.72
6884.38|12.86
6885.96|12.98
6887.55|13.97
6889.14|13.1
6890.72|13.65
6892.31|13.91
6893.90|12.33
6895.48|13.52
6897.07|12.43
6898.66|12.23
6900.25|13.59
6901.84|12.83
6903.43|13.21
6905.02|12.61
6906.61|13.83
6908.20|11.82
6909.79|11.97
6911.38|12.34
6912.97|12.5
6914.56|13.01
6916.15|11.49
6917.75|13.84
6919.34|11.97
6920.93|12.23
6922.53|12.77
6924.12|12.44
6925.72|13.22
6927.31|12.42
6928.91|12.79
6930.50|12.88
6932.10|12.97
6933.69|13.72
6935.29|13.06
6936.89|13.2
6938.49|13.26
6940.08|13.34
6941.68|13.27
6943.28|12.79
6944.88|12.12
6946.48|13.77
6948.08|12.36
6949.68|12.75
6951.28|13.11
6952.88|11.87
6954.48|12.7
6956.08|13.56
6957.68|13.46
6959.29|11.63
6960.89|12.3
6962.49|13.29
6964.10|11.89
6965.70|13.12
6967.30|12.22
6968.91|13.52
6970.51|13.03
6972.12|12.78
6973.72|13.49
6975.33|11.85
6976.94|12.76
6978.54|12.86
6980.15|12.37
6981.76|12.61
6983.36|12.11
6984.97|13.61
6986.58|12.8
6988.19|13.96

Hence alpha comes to 0.80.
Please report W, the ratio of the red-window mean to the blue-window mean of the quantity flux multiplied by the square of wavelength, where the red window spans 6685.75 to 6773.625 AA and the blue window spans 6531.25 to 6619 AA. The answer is 0.7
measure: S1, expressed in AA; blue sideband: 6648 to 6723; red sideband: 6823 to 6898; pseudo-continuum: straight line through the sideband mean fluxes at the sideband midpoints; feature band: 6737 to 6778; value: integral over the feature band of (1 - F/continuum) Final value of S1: 1.8 AA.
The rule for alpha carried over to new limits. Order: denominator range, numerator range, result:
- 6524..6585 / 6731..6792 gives 0.55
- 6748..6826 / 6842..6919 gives 1.02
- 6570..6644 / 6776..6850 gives 0.83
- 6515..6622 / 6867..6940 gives 0.69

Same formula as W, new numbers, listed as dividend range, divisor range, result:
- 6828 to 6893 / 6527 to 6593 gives 0.56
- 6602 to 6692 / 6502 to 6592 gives 0.60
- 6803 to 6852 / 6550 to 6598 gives 0.49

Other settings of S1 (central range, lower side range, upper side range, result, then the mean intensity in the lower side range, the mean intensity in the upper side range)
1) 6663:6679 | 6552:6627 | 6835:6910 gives 5.3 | 22.4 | 12.8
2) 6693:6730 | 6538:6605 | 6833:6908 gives 7.9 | 24.8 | 12.8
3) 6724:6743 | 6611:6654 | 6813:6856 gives -4.2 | 12.8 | 12.8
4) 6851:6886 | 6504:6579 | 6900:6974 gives 3.7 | 20.5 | 12.8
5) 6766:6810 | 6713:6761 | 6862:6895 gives 4.4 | 15.1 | 12.9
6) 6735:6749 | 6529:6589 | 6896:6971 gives 5.0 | 26.3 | 12.8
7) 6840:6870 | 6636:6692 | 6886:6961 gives 0.5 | 13.1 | 12.9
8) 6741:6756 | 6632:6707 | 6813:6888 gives 0.6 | 13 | 12.7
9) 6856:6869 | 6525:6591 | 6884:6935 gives 1.7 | 25.1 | 12.9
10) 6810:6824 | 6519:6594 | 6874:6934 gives 2.5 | 23.8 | 12.8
